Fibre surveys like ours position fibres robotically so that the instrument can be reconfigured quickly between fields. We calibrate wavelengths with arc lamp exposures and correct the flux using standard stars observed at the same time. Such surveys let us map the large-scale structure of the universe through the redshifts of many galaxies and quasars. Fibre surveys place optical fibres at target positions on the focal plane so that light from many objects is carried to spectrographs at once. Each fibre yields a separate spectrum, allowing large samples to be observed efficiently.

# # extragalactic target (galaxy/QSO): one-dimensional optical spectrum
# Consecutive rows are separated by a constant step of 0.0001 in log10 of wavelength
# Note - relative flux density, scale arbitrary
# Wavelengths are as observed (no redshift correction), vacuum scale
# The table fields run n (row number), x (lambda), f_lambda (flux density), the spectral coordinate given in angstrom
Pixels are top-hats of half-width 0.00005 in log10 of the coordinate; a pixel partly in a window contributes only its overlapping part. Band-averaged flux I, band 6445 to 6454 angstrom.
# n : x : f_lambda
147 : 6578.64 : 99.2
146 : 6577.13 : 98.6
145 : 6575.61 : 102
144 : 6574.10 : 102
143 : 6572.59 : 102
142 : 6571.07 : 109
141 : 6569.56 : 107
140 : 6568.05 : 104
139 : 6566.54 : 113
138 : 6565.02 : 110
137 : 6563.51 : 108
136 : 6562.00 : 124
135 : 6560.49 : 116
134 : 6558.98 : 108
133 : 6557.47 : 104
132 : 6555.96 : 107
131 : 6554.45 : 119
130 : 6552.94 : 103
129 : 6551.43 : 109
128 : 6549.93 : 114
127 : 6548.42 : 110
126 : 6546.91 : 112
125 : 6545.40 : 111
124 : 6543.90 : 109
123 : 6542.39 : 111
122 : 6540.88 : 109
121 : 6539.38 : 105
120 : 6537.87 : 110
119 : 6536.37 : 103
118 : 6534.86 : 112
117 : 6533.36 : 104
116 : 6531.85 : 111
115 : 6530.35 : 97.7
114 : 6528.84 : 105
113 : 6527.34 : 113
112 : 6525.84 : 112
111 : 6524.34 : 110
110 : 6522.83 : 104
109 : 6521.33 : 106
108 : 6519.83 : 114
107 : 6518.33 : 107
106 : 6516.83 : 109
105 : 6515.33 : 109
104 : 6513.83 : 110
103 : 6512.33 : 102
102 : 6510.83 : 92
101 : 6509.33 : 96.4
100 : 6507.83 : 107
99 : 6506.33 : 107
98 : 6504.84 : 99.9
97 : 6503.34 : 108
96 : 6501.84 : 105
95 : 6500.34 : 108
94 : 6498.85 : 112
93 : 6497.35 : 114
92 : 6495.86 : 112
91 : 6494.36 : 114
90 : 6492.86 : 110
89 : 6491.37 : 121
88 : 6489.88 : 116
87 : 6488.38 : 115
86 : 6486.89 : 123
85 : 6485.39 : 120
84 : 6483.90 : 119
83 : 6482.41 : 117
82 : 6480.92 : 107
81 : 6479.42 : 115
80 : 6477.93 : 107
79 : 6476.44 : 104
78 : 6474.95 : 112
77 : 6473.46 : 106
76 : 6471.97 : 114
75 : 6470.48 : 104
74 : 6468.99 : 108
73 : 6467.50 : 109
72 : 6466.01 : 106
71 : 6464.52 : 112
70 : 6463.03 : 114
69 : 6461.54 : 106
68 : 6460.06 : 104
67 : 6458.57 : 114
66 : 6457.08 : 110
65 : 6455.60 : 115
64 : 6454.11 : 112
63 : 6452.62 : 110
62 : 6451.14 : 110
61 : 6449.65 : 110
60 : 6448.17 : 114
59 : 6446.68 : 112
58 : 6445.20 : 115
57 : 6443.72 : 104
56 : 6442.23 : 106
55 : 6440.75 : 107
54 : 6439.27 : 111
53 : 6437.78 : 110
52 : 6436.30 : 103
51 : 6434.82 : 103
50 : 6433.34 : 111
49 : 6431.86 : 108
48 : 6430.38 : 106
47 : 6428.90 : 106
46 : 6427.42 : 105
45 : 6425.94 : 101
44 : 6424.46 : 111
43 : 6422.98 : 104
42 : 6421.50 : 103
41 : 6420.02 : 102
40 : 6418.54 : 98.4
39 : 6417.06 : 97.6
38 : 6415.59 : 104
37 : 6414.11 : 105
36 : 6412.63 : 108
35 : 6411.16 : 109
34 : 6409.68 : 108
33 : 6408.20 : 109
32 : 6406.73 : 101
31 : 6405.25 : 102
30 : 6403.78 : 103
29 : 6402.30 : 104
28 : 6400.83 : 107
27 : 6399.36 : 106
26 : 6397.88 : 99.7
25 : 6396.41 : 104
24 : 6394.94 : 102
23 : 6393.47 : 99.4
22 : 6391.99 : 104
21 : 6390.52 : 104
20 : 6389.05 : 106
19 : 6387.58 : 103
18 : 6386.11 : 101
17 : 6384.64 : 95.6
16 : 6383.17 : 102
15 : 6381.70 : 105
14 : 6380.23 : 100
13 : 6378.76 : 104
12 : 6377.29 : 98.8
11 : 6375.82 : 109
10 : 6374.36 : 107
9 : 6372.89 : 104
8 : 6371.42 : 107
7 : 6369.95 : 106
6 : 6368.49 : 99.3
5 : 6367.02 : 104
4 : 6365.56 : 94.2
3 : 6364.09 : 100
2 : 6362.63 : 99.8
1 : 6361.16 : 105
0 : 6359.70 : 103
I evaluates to 112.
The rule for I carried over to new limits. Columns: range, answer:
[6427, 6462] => 109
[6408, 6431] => 105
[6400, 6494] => 109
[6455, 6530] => 110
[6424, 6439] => 106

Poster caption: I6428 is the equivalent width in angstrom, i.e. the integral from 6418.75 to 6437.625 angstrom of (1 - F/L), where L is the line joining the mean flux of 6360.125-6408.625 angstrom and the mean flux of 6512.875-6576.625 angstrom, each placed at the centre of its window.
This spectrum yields -0.1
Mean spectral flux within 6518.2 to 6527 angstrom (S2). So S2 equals 109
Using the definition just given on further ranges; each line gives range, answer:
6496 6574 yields 108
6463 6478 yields 109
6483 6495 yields 117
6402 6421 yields 104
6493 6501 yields 112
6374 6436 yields 104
